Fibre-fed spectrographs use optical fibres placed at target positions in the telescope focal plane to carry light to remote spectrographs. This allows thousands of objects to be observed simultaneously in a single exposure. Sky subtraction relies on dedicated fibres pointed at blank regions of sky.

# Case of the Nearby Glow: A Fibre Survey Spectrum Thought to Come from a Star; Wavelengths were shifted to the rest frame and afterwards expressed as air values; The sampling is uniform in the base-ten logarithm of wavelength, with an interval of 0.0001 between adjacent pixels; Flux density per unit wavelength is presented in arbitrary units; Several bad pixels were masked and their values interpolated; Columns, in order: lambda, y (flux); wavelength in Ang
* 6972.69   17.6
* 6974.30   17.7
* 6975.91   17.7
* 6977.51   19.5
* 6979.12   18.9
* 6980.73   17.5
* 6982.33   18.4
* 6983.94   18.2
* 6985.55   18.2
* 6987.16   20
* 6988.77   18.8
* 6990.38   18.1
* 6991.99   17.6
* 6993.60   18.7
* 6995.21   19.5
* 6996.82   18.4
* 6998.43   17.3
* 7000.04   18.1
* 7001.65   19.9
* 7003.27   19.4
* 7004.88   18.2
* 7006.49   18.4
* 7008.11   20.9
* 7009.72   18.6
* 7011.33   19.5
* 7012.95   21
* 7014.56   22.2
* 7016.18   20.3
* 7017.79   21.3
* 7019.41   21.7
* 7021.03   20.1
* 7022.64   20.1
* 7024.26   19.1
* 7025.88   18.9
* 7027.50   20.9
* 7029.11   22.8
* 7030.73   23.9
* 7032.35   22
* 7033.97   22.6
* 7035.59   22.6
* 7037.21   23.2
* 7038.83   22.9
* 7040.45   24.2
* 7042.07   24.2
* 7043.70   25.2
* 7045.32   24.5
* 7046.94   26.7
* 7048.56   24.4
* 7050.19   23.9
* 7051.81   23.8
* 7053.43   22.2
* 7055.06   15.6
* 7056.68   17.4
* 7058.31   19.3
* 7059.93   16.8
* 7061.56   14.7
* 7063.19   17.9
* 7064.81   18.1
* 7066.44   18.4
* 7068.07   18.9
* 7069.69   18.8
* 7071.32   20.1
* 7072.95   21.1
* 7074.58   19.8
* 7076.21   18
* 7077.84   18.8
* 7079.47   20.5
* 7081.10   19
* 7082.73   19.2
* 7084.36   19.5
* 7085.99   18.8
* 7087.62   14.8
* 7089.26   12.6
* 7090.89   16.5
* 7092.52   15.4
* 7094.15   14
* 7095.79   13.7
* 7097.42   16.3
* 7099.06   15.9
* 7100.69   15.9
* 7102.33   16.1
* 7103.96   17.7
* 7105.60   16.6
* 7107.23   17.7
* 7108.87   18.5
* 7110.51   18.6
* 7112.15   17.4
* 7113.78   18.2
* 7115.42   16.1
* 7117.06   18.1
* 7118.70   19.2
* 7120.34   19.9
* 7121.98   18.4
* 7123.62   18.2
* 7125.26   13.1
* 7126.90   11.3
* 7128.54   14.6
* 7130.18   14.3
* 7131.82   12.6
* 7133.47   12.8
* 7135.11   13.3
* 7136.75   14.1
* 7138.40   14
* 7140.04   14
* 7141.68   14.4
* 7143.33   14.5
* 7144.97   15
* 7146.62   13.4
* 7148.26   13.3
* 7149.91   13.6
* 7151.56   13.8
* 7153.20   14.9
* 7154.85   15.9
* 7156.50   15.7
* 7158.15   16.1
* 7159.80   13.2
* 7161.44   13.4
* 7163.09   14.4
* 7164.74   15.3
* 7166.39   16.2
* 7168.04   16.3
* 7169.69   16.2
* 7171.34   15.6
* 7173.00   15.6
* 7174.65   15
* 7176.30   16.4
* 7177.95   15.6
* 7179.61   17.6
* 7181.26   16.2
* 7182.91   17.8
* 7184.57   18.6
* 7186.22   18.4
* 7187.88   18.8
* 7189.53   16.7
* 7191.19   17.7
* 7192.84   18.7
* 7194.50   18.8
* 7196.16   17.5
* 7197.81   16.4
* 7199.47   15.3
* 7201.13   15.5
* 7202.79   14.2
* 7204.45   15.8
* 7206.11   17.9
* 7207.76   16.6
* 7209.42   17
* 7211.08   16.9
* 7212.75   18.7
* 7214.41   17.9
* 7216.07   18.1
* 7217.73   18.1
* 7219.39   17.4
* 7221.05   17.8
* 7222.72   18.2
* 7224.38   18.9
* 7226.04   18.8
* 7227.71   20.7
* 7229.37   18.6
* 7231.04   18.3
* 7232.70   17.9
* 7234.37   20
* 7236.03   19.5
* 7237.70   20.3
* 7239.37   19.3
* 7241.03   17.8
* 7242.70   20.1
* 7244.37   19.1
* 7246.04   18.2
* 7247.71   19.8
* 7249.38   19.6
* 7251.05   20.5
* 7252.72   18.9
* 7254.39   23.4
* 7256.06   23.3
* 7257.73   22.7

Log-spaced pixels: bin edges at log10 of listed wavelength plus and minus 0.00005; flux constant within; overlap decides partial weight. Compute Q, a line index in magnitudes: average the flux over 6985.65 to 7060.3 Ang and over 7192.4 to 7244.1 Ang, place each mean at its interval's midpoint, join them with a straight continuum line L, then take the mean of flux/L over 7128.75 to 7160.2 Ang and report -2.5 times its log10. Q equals 0.32 mag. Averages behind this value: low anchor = 20.8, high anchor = 18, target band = 14.2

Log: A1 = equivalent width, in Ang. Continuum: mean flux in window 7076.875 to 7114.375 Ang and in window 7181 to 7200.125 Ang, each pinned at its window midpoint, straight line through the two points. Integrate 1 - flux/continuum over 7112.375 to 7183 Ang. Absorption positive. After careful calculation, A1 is 8.45 Ang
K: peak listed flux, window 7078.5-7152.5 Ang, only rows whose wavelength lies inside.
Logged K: 20.5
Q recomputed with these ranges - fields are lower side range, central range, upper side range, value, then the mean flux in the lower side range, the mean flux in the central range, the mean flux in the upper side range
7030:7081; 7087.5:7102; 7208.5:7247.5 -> 0.331 mag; 20.9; 15.1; 18.6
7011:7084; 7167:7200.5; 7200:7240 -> 0.100 mag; 20.8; 16.9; 18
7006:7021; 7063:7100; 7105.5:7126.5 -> 0.056 mag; 20.5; 17.6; 17.6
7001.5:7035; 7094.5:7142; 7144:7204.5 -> 0.112 mag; 20.6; 15.9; 15.9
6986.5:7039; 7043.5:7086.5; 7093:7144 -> -0.112 mag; 20.2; 20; 15.8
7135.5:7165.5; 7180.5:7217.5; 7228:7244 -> -0.013 mag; 14.4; 17.3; 19.1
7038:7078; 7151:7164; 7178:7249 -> 0.275 mag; 20.7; 14.7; 18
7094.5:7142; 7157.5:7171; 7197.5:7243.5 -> 0.113 mag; 15.9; 15.2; 17.9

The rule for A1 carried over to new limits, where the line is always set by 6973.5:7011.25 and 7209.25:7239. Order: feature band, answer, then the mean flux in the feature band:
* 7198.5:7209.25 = 1.5 Ang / 16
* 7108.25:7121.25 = 0.2 Ang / 18.2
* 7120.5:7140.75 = 4.5 Ang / 14.4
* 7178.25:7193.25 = 0.7 Ang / 17.7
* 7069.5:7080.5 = -0.6 Ang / 19.6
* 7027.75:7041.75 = -3.3 Ang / 23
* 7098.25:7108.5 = 1.0 Ang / 16.7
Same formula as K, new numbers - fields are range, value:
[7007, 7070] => 26.7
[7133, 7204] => 18.8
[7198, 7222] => 18.7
